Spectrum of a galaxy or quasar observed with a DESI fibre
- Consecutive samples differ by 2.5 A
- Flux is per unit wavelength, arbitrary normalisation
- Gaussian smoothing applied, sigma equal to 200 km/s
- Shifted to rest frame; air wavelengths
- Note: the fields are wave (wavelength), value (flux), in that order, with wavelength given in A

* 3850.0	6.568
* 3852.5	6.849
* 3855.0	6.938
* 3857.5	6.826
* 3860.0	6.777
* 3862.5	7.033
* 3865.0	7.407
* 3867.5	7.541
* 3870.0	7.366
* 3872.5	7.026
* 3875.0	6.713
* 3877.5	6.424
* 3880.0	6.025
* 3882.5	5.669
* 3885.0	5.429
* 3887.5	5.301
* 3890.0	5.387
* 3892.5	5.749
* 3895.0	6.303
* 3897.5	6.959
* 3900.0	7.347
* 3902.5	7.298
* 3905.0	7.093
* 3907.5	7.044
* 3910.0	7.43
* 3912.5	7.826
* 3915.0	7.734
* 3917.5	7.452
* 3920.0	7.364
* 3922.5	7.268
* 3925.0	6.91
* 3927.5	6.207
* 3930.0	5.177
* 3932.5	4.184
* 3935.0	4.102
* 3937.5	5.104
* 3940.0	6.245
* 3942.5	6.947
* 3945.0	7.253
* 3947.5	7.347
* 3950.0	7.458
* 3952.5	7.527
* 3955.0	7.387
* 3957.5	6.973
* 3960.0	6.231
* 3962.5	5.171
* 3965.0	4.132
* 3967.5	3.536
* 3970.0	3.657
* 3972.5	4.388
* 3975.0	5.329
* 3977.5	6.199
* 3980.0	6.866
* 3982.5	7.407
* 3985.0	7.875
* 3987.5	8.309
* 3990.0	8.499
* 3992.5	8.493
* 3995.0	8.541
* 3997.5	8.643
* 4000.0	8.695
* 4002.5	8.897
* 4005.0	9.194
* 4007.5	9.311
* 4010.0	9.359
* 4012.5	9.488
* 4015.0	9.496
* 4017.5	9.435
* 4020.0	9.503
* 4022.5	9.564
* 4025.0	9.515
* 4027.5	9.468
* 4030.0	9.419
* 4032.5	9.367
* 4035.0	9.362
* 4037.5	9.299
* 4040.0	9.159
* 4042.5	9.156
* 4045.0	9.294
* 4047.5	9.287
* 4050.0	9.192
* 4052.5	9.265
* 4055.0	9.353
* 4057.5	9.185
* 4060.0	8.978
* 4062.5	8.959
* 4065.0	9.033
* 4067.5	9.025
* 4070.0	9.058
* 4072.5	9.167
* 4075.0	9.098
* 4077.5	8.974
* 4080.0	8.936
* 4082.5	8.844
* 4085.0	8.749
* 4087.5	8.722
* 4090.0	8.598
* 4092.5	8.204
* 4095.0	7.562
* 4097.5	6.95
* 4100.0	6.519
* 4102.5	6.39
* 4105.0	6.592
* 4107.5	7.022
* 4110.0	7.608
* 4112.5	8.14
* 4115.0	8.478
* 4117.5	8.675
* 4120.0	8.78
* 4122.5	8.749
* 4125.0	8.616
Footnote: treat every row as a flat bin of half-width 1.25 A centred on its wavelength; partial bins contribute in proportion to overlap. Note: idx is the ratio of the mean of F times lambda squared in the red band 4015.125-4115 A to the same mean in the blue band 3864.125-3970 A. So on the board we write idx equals 1.46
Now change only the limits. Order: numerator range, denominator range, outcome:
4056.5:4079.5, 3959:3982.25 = 1.85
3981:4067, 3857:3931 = 1.43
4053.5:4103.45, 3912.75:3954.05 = 1.40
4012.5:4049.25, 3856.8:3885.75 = 1.52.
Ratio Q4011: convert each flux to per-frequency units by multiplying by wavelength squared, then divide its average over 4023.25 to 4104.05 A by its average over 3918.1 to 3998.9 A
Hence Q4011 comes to 1.4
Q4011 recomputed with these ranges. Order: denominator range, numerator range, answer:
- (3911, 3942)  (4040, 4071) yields 1.54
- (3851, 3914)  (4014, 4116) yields 1.42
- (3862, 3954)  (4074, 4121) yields 1.34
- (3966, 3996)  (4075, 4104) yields 1.30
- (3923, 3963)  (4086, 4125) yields 1.35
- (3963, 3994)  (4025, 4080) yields 1.53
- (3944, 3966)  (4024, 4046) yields 1.47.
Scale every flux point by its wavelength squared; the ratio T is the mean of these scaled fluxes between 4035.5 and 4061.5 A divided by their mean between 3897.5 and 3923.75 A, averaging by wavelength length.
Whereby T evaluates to 1.3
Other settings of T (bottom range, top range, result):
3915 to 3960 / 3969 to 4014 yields 1.22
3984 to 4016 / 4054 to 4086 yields 1.06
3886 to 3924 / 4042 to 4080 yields 1.43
